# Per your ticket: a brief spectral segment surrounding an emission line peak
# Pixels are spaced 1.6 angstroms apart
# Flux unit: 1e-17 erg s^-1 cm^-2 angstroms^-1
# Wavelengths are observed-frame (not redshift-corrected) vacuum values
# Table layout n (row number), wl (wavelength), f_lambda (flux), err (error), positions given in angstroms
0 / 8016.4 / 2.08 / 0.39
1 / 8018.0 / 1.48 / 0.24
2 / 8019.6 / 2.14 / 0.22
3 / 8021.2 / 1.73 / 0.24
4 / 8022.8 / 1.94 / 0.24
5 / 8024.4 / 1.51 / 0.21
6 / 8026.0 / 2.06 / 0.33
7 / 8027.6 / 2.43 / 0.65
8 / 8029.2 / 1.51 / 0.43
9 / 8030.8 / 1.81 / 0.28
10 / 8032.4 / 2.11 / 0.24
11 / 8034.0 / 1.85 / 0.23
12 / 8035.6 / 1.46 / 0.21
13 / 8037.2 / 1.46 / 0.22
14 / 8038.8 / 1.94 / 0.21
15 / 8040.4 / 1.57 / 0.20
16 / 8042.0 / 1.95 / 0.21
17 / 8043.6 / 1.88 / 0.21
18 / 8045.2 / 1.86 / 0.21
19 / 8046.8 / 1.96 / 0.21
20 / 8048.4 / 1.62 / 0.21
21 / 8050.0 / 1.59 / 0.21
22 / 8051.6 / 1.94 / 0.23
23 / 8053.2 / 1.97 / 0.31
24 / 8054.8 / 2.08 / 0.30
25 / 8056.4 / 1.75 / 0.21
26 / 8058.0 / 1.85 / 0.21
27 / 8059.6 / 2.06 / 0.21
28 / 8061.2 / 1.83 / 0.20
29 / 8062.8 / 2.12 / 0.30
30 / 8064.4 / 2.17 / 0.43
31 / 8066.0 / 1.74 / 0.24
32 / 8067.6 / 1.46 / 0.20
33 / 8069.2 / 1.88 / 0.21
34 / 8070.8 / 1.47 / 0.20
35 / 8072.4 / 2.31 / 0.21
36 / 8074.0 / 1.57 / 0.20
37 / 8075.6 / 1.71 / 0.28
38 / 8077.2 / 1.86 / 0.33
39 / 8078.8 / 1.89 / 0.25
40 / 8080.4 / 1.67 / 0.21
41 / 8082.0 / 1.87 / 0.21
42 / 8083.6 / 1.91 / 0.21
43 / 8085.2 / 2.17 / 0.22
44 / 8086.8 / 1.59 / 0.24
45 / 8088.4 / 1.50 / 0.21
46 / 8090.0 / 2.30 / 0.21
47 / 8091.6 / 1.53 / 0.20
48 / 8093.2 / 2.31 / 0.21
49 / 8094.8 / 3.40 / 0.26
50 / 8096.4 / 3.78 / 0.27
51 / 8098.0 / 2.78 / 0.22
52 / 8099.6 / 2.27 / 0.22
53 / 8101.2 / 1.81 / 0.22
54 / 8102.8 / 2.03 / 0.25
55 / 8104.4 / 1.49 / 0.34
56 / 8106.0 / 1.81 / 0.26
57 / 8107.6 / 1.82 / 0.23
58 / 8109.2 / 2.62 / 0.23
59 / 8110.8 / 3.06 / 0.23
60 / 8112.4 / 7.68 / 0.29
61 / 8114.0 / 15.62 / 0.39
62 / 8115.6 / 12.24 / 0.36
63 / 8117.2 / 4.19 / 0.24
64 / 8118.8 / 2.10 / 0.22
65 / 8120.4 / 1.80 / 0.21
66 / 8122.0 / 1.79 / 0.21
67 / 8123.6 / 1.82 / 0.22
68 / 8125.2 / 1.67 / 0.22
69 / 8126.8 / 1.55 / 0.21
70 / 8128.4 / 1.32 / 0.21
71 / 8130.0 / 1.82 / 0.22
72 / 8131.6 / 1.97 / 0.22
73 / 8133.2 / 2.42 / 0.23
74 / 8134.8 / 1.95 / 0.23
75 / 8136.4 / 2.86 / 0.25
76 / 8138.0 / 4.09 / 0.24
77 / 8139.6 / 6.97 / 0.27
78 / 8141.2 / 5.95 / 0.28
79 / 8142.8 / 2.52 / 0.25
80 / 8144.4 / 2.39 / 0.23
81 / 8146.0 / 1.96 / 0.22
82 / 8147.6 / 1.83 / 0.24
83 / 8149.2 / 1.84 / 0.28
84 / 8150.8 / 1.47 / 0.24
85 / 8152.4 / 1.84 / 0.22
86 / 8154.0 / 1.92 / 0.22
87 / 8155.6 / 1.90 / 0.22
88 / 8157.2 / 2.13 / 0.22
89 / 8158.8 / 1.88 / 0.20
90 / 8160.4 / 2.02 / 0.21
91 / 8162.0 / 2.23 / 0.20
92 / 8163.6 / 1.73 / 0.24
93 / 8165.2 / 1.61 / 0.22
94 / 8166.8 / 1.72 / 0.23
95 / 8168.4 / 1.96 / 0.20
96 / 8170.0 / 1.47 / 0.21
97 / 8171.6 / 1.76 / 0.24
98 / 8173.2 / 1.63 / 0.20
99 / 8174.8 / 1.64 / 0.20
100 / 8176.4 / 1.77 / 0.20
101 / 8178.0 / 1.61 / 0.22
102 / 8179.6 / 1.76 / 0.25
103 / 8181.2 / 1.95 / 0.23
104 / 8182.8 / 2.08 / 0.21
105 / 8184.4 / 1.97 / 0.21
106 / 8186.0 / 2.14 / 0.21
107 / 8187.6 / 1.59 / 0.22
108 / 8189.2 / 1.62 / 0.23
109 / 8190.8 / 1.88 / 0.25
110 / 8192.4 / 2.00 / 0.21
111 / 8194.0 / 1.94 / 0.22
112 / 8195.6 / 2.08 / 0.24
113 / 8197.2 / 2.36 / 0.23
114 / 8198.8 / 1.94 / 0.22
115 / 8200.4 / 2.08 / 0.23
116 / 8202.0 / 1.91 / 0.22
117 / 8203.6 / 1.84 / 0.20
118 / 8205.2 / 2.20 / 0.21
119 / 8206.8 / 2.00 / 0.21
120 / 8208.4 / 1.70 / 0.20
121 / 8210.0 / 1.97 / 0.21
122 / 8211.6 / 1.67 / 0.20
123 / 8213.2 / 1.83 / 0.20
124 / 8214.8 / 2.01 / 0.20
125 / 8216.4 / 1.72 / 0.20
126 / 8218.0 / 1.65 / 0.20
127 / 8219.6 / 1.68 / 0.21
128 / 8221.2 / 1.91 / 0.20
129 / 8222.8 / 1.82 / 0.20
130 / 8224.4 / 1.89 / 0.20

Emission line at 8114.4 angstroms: H-alpha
